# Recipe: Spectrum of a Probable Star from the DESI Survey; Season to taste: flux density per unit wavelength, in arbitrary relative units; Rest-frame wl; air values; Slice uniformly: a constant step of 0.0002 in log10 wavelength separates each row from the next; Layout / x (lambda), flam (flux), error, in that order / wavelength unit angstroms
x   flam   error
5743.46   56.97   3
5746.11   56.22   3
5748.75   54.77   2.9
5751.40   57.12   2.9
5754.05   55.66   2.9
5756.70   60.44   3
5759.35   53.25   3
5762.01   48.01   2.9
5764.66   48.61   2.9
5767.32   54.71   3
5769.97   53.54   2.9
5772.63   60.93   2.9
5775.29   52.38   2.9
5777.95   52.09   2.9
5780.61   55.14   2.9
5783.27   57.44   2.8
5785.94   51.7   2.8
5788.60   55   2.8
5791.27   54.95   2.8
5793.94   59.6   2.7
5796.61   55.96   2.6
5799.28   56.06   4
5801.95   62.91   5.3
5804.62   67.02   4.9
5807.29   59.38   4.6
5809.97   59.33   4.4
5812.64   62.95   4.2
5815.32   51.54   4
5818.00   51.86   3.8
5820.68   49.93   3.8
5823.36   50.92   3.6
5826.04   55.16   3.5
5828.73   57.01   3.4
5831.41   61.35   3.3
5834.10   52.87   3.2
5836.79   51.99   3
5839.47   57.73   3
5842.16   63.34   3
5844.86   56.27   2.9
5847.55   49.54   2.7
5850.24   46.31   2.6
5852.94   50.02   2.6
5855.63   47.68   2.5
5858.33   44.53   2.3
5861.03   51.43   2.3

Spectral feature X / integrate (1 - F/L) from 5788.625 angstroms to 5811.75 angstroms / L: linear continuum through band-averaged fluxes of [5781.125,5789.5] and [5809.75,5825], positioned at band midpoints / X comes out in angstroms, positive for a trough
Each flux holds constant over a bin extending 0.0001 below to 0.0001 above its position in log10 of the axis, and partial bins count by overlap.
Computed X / -2.03 angstroms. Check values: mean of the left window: 54.8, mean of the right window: 54.1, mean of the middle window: 59.2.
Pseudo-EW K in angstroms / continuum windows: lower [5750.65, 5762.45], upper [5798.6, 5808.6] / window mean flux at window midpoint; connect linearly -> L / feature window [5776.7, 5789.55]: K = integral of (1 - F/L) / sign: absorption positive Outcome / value 1.0 angstroms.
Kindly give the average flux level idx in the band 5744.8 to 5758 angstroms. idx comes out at 56.9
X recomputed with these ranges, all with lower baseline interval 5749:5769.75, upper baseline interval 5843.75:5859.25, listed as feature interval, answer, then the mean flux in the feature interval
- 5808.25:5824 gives -1.1 angstroms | 54.7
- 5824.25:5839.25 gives -1.7 angstroms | 55.7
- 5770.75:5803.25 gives -2.2 angstroms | 56.1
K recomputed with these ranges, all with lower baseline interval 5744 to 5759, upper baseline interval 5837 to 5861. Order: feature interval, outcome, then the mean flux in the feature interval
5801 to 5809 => -1.3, 62.9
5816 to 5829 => 0.1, 52.6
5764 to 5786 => 0.4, 54.4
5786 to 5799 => -0.3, 55.9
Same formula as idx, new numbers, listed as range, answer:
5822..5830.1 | 54.4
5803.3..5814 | 62.2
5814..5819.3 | 51.7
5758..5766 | 50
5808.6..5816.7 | 57.9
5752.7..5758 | 58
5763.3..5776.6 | 54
